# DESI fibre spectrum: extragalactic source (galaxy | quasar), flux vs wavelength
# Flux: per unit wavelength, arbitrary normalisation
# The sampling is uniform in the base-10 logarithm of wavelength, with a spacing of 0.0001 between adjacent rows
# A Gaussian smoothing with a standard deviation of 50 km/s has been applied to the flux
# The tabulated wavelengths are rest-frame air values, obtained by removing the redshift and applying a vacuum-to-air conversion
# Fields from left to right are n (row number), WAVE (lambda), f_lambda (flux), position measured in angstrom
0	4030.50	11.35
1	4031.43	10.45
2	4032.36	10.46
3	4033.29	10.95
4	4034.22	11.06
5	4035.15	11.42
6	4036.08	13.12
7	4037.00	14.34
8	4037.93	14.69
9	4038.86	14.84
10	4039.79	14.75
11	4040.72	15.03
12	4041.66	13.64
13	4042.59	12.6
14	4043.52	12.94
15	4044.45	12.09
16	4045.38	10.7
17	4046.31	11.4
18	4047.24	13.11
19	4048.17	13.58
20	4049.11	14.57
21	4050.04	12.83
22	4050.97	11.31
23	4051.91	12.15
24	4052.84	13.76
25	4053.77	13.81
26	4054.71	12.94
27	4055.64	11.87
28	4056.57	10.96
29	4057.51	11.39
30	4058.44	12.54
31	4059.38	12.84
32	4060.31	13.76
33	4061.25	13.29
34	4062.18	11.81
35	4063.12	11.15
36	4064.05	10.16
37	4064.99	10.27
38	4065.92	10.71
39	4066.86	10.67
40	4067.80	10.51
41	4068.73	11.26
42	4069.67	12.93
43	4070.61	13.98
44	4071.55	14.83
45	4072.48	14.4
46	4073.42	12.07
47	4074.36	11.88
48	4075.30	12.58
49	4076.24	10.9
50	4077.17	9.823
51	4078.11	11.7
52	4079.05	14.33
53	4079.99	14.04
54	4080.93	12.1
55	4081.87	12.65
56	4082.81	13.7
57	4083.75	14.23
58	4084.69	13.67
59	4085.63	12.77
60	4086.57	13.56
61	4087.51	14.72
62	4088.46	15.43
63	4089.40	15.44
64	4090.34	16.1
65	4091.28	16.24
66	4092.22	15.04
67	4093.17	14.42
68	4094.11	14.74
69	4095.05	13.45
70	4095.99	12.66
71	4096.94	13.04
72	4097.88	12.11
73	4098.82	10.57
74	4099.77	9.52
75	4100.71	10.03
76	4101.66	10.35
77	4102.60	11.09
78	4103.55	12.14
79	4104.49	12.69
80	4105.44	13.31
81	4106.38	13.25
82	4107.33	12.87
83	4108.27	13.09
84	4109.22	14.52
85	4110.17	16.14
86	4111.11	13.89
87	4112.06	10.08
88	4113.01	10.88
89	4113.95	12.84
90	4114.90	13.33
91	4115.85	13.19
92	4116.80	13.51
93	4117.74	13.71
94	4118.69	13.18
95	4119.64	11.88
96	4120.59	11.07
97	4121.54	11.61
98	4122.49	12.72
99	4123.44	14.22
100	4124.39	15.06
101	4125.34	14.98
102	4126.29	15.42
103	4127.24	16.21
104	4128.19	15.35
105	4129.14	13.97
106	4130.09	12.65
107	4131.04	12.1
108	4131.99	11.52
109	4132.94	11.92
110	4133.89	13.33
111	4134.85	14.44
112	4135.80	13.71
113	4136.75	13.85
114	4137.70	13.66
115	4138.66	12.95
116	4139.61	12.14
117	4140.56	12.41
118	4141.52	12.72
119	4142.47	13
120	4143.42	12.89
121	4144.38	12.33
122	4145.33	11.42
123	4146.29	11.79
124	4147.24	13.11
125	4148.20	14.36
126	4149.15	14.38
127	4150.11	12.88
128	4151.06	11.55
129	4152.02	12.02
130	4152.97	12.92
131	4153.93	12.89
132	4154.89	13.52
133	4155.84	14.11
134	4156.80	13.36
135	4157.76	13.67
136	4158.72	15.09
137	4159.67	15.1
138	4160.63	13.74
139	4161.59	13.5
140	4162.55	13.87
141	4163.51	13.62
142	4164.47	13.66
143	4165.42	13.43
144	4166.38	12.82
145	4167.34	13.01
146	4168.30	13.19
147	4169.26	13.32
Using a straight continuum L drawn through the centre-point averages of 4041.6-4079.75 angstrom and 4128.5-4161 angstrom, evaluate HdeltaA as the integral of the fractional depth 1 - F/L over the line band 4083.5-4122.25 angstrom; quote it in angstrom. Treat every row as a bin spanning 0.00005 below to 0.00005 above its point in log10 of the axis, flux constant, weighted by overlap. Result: -1.1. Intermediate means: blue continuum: 12.3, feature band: 13.1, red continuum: 13.1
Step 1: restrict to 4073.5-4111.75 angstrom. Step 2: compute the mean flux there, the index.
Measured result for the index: 13.1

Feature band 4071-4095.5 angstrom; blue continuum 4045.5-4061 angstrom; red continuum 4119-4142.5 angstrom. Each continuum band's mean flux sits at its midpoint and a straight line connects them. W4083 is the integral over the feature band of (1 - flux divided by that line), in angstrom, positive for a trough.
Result -1.41 angstrom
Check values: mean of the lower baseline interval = 12.6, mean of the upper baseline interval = 13.3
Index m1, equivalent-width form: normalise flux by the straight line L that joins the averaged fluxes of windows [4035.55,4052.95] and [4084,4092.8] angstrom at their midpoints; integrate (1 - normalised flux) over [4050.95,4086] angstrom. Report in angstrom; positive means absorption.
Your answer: 4.2 angstrom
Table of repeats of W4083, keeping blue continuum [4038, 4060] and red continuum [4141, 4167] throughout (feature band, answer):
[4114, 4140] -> -0.5 angstrom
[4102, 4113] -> 0.2 angstrom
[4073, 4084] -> 0.4 angstrom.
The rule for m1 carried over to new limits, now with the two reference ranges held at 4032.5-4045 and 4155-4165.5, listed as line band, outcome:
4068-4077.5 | 0.6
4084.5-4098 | -0.8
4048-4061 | 0.5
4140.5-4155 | 1.1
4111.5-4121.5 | 0.9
